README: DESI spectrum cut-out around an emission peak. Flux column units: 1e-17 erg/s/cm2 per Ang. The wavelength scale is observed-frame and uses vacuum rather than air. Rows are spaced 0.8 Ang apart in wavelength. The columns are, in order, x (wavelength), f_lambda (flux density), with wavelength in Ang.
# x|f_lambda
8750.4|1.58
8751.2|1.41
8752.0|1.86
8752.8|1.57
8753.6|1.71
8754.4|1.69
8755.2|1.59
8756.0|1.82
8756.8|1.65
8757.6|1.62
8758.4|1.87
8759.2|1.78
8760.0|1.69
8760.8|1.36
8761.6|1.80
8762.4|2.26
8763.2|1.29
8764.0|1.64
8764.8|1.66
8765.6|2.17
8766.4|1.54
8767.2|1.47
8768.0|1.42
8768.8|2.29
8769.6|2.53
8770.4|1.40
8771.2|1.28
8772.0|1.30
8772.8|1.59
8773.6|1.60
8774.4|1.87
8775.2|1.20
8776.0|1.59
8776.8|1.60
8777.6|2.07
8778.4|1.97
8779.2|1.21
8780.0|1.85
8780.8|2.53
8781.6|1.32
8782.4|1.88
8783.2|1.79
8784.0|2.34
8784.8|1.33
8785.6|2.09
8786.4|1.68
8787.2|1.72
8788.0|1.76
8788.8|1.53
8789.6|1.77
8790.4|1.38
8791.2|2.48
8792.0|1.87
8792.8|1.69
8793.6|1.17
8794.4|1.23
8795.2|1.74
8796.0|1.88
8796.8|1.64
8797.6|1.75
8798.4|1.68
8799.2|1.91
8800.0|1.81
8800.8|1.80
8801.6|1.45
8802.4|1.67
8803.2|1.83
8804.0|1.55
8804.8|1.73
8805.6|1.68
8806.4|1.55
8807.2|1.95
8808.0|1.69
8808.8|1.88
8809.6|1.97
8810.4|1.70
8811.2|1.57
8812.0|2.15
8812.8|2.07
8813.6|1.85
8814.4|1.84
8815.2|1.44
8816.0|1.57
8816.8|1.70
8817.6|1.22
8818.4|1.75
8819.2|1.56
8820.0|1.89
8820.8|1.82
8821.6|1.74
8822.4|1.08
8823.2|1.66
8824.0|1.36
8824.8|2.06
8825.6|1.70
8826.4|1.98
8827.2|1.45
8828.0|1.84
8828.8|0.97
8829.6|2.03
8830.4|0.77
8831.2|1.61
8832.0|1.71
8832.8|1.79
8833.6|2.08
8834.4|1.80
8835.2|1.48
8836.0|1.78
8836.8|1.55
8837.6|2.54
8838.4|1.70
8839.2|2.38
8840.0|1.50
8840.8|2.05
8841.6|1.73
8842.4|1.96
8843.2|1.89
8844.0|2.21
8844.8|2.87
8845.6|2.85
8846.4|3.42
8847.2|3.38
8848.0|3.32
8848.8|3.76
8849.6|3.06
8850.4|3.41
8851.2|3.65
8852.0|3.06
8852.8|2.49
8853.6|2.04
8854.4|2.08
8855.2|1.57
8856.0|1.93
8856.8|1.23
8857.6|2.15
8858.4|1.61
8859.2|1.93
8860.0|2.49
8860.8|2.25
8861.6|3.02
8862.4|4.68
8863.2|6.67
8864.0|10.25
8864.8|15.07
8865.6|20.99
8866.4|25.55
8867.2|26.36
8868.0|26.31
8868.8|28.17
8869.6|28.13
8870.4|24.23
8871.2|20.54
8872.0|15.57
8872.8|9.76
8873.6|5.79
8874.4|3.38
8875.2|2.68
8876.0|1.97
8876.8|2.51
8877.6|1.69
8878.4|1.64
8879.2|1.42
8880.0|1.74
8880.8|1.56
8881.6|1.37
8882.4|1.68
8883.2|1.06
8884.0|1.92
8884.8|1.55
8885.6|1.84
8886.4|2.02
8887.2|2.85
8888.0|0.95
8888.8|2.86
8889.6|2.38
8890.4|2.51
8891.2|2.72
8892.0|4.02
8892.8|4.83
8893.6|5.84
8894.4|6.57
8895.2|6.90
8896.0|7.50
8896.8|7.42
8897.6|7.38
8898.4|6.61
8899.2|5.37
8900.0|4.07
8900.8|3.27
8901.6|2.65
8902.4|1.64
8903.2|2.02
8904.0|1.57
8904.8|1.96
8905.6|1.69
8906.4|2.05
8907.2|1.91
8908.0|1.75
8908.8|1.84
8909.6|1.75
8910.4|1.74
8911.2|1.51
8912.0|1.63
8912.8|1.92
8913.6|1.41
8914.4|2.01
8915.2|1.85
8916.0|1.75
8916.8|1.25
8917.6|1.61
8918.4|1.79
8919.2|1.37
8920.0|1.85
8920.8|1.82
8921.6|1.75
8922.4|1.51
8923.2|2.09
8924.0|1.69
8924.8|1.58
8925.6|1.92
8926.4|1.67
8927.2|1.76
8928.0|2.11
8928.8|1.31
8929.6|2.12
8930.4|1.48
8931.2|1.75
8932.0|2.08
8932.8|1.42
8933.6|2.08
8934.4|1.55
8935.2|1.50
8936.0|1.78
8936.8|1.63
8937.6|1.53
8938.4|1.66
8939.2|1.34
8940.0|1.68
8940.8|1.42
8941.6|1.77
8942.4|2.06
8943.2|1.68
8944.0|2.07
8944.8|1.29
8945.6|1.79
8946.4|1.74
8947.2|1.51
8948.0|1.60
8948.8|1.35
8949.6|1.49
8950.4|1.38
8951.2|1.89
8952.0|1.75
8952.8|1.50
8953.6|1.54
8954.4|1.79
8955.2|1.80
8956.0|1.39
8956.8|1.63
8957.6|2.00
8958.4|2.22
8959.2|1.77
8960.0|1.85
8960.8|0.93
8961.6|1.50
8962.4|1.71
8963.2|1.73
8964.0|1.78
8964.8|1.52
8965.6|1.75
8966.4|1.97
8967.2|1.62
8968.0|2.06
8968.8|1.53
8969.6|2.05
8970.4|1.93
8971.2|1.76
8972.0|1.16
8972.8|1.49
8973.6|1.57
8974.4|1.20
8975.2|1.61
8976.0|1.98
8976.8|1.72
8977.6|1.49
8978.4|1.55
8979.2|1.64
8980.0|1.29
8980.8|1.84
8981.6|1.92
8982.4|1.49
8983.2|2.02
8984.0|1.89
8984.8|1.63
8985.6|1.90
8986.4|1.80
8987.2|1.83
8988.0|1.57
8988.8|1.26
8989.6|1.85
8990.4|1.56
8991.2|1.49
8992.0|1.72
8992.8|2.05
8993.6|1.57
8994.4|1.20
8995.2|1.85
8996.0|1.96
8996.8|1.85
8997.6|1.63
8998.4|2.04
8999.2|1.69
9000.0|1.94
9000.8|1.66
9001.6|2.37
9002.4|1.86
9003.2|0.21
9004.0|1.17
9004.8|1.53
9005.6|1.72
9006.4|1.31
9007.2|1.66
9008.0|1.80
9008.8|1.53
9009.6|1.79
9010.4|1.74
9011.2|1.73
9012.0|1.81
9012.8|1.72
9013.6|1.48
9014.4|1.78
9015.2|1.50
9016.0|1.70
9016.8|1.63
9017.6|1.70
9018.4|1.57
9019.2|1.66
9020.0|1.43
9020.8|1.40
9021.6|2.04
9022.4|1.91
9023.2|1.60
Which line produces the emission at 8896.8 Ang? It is [N II] 6583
